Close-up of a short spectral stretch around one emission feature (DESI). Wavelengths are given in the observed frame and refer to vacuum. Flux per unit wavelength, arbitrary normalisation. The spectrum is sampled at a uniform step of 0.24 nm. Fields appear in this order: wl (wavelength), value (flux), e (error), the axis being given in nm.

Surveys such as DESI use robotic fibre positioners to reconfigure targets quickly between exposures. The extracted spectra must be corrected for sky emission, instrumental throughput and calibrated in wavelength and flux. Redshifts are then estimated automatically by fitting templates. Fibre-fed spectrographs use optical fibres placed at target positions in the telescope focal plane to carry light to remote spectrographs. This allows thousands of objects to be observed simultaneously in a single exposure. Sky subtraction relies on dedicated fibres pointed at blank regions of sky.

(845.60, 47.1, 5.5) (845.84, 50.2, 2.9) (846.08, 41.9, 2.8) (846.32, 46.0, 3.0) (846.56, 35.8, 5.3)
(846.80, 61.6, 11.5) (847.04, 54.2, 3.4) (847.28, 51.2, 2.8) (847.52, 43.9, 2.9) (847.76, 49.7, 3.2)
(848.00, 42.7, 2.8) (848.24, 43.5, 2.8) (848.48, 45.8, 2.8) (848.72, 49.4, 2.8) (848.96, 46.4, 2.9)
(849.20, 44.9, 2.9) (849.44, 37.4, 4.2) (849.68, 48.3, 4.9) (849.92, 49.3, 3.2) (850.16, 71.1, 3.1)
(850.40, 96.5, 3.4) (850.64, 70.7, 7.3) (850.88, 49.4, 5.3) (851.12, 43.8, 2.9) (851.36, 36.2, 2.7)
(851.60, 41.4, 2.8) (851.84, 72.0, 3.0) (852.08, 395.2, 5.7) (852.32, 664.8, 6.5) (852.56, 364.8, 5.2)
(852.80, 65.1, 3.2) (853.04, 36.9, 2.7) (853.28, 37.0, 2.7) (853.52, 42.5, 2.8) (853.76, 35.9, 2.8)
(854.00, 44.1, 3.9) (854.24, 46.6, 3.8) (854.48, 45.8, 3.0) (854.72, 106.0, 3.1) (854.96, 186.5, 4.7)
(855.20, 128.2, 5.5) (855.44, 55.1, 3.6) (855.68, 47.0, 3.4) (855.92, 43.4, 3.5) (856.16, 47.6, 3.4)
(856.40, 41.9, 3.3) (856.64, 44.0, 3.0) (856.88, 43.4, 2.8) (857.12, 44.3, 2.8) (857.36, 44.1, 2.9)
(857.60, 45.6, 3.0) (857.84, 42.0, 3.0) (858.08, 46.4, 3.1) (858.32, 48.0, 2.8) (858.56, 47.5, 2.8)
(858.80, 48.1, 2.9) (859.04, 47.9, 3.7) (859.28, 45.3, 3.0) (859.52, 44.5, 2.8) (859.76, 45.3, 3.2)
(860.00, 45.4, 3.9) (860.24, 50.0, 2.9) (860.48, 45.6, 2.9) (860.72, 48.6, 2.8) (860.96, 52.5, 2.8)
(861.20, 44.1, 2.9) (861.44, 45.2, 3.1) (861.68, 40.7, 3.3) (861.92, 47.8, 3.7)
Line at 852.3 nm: H-alpha 6563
